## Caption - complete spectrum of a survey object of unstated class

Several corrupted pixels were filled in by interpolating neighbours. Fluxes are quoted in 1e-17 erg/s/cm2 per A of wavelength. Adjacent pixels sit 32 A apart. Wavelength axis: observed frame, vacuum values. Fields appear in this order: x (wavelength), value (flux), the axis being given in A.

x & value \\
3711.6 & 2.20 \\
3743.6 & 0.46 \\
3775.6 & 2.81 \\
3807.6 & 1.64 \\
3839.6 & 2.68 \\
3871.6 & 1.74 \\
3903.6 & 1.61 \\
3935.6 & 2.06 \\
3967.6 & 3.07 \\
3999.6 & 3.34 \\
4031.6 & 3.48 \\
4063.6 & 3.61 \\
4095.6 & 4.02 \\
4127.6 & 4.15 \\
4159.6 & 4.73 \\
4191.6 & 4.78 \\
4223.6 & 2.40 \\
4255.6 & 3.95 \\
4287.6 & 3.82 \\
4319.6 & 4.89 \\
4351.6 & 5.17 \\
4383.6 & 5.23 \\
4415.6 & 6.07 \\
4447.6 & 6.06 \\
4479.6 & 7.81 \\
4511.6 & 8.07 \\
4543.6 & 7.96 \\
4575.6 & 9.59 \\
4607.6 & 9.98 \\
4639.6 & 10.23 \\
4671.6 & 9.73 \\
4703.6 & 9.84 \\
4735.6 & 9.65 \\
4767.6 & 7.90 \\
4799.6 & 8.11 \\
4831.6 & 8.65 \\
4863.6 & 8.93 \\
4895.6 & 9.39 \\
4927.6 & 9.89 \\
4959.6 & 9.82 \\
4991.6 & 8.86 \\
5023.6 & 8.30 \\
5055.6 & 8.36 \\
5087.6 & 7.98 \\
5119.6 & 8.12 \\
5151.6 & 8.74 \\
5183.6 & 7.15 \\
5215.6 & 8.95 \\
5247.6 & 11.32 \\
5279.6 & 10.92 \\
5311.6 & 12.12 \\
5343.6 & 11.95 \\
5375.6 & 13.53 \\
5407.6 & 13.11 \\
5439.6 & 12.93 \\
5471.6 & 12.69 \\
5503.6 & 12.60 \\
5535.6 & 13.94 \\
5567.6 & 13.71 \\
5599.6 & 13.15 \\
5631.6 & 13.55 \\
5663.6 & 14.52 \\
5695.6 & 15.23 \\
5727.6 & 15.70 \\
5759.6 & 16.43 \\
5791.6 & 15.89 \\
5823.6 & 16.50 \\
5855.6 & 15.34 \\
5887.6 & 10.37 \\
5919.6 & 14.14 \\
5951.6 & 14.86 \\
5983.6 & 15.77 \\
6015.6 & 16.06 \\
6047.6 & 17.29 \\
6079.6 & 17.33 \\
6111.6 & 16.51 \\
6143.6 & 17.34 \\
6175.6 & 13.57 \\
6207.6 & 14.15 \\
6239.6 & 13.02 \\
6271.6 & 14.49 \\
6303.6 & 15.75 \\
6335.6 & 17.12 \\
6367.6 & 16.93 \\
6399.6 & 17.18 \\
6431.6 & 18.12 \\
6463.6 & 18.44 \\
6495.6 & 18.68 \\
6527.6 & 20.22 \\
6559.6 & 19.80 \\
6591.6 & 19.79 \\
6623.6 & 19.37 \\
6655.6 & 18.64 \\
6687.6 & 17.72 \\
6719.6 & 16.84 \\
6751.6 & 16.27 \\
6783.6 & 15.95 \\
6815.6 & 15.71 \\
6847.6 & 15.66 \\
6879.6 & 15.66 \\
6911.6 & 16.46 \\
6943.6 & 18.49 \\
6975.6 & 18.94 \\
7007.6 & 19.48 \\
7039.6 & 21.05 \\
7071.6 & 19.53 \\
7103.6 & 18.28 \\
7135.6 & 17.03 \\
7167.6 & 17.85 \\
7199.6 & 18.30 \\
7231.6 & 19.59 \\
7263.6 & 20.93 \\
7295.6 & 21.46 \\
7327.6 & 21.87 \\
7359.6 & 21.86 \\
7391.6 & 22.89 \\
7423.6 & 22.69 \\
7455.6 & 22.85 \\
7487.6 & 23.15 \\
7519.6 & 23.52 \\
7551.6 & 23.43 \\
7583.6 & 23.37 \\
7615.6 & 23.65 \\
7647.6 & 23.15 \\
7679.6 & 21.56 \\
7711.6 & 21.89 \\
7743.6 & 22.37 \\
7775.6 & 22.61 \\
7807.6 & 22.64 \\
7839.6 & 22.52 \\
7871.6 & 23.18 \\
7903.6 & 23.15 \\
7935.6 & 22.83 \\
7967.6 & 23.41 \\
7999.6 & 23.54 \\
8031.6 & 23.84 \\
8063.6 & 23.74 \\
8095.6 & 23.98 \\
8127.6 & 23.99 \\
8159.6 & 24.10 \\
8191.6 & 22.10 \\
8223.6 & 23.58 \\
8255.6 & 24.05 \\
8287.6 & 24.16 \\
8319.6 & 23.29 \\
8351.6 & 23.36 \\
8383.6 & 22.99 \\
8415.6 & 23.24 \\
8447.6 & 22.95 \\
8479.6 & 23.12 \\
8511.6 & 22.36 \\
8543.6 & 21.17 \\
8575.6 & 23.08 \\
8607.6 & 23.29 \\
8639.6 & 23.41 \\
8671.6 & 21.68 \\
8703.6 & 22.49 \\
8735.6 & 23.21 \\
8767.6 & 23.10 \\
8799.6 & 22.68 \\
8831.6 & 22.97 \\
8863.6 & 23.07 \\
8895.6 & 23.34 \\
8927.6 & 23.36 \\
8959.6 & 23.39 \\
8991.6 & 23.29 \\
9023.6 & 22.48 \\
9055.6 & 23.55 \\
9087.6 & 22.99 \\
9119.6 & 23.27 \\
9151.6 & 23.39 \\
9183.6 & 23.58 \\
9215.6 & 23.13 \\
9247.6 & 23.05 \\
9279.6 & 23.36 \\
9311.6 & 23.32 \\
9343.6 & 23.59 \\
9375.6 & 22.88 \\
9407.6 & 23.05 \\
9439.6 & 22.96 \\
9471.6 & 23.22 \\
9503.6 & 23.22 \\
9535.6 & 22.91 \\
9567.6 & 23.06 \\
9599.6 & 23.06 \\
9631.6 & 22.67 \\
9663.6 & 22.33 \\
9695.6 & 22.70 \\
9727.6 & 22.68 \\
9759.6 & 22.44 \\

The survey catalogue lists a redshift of 0.00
